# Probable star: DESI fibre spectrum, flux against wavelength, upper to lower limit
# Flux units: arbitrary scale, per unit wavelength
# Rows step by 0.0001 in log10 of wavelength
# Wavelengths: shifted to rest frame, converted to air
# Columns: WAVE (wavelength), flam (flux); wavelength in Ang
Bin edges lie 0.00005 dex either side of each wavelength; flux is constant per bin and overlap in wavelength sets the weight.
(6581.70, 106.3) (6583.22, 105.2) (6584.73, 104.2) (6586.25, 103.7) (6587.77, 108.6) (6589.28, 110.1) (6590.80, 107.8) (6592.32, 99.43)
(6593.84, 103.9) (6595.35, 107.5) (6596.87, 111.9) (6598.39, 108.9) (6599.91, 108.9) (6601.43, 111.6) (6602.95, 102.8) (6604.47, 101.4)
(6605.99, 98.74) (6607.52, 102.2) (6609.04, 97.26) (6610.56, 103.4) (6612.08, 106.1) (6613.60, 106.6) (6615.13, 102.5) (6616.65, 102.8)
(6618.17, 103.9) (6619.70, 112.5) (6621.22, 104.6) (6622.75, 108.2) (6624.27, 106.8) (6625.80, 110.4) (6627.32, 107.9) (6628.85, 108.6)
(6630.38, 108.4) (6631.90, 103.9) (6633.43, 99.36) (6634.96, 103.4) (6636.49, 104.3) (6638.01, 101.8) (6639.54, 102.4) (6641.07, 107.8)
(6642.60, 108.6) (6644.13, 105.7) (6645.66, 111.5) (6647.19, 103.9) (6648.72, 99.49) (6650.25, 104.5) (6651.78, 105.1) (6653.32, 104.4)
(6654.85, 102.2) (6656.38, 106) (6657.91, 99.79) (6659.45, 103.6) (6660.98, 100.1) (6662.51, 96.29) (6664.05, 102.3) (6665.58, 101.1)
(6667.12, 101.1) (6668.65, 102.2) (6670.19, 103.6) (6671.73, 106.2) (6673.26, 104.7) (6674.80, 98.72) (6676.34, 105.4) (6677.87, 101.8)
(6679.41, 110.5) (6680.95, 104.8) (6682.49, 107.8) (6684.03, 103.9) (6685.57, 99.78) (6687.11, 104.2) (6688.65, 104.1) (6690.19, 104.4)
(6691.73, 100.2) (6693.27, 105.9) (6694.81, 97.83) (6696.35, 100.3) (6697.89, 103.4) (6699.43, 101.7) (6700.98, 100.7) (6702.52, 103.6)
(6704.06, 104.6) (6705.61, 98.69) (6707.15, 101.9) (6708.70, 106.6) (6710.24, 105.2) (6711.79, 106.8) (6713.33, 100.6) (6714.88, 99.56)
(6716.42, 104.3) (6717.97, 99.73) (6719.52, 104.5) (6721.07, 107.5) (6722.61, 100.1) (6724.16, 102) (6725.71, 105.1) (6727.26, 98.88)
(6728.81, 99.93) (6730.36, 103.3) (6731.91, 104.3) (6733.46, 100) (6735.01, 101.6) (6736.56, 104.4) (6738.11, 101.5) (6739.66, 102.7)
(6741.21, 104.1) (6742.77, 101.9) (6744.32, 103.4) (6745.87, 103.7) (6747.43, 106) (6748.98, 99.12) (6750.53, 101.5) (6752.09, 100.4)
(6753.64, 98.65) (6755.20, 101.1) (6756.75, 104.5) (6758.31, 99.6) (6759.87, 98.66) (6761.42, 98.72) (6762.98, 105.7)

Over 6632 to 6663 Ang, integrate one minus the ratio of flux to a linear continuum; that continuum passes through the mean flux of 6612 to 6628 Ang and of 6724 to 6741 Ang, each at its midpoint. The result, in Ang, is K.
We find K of 0.6 Ang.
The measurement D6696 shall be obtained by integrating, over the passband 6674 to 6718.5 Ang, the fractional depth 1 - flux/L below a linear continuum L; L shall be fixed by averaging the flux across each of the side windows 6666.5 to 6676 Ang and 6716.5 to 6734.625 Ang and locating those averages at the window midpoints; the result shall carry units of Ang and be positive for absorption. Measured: -0.17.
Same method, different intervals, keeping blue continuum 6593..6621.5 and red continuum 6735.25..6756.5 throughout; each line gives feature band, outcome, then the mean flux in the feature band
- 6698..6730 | 0.09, 103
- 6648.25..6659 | 0.10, 103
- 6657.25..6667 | 0.32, 101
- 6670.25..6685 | -0.15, 105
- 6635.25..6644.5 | -0.05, 105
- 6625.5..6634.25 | -0.13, 106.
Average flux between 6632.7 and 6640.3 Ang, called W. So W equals 102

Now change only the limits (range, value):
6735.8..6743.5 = 103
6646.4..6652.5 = 103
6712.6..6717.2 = 101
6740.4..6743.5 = 103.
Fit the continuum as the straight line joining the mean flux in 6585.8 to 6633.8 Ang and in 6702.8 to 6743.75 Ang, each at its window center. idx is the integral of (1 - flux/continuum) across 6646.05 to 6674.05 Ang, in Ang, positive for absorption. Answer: 0.4 Ang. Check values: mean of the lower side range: 106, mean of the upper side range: 103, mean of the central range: 103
